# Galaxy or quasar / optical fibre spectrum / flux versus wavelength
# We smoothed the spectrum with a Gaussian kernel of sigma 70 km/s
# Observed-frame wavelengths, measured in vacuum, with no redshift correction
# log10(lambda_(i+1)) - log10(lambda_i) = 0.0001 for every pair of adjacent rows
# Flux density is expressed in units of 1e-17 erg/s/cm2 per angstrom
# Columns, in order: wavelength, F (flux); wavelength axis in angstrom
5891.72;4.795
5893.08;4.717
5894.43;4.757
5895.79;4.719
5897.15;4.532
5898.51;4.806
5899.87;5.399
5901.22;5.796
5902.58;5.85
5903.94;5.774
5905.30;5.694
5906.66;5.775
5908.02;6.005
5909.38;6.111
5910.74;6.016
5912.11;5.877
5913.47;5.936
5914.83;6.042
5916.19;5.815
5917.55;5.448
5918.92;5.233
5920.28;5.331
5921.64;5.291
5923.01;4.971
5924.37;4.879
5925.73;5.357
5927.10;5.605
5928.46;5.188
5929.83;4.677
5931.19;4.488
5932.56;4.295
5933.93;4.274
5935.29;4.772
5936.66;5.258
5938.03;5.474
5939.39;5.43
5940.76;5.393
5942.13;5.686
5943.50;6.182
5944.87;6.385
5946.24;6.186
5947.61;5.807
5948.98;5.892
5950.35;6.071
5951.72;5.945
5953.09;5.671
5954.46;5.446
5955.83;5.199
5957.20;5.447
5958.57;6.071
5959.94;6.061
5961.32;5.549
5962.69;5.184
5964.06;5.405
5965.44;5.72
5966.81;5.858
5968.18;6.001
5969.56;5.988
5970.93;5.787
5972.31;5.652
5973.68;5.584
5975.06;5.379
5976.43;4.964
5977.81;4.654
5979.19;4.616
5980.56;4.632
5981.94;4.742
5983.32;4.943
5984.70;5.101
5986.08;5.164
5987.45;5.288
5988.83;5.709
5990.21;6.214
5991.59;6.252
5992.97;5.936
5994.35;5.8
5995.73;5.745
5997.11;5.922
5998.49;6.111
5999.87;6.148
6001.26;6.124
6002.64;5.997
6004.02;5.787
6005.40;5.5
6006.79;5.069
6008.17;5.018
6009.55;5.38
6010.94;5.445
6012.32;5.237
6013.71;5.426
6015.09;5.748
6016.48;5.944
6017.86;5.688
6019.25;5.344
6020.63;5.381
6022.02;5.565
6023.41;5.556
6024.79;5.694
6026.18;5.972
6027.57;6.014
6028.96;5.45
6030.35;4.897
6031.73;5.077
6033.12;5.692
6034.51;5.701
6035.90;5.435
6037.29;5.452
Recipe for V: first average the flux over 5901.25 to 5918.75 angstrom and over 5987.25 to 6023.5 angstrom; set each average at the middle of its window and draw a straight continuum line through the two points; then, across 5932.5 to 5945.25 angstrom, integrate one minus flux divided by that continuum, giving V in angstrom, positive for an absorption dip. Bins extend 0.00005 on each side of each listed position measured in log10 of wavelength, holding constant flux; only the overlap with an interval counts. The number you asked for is 1.0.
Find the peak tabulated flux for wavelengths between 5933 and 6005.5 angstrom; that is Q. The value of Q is 6.385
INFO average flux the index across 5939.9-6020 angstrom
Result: 5.61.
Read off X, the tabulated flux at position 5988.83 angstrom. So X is 5.709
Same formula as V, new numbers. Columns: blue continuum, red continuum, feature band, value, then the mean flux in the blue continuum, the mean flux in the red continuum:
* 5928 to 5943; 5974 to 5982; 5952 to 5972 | -3.1 angstrom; 5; 4.87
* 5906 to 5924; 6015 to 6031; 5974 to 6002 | 0.7 angstrom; 5.67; 5.6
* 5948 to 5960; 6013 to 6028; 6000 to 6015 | 0.4 angstrom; 5.75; 5.66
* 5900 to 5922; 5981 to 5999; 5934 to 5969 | 0.0 angstrom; 5.75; 5.59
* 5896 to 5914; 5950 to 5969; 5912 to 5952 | 1.6 angstrom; 5.63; 5.68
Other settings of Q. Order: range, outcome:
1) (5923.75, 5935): 5.605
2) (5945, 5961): 6.186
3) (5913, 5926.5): 6.042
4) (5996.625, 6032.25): 6.148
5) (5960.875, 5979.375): 6.001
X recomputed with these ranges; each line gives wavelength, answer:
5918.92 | 5.233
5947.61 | 5.807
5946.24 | 6.186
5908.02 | 6.005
